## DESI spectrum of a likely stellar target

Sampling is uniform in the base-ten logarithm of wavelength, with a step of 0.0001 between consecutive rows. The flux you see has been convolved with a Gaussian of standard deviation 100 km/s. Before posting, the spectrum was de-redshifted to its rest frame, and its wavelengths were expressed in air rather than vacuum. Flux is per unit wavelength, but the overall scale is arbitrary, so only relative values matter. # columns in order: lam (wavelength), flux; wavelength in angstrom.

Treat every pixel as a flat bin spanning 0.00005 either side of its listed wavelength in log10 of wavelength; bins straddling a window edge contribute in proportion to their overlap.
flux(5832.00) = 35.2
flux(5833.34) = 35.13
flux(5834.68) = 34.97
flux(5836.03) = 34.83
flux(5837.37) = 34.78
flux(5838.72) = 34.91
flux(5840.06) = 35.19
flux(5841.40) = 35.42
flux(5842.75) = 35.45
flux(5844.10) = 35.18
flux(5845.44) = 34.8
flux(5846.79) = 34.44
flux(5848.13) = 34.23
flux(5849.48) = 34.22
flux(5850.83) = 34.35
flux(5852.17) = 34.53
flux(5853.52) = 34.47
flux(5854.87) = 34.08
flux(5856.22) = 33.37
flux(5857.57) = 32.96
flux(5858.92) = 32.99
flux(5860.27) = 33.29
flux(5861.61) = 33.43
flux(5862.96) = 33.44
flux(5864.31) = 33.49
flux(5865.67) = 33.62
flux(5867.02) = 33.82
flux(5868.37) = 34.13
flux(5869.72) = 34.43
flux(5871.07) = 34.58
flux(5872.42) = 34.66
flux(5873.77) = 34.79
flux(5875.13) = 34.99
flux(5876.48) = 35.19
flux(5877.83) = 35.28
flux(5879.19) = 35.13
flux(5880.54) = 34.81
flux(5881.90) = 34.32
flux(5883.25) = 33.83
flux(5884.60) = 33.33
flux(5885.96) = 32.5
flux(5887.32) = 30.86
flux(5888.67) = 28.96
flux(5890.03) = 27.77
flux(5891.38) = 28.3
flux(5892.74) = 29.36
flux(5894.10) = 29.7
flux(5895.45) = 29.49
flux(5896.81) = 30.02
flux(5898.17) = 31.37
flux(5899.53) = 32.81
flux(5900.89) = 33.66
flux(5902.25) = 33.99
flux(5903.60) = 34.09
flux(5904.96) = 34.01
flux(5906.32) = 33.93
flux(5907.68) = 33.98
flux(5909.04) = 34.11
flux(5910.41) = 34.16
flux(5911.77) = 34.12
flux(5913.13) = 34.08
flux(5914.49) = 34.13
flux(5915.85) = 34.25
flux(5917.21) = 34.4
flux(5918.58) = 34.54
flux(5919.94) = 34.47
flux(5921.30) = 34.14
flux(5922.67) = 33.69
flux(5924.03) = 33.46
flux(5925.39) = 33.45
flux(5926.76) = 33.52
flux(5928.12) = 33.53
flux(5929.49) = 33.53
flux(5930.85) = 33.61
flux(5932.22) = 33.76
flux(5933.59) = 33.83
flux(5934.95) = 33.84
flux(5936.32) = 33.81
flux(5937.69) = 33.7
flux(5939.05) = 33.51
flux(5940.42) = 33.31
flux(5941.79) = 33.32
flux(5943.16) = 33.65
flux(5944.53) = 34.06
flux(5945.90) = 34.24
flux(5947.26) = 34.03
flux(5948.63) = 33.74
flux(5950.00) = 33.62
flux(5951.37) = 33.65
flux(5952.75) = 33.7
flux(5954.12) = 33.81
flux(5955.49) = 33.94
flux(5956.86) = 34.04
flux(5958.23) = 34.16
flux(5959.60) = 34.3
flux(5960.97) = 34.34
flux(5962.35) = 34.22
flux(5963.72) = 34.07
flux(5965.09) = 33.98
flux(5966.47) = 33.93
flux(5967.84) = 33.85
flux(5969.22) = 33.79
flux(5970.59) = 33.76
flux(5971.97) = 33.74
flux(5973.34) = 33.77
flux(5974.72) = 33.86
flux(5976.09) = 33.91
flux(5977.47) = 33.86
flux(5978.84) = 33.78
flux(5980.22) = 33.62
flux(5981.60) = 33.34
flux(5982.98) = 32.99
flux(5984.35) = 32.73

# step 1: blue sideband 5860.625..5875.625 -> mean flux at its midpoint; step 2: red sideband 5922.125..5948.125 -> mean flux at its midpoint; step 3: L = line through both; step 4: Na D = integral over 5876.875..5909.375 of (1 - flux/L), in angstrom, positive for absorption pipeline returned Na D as 1.56 angstrom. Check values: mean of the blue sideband 34.1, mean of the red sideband 33.7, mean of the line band 32.3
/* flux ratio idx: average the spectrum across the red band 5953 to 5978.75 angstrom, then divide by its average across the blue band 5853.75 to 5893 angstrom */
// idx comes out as 1.02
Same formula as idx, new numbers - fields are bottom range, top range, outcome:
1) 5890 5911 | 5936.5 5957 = 1.05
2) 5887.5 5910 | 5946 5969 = 1.07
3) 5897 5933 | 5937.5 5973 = 1.00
